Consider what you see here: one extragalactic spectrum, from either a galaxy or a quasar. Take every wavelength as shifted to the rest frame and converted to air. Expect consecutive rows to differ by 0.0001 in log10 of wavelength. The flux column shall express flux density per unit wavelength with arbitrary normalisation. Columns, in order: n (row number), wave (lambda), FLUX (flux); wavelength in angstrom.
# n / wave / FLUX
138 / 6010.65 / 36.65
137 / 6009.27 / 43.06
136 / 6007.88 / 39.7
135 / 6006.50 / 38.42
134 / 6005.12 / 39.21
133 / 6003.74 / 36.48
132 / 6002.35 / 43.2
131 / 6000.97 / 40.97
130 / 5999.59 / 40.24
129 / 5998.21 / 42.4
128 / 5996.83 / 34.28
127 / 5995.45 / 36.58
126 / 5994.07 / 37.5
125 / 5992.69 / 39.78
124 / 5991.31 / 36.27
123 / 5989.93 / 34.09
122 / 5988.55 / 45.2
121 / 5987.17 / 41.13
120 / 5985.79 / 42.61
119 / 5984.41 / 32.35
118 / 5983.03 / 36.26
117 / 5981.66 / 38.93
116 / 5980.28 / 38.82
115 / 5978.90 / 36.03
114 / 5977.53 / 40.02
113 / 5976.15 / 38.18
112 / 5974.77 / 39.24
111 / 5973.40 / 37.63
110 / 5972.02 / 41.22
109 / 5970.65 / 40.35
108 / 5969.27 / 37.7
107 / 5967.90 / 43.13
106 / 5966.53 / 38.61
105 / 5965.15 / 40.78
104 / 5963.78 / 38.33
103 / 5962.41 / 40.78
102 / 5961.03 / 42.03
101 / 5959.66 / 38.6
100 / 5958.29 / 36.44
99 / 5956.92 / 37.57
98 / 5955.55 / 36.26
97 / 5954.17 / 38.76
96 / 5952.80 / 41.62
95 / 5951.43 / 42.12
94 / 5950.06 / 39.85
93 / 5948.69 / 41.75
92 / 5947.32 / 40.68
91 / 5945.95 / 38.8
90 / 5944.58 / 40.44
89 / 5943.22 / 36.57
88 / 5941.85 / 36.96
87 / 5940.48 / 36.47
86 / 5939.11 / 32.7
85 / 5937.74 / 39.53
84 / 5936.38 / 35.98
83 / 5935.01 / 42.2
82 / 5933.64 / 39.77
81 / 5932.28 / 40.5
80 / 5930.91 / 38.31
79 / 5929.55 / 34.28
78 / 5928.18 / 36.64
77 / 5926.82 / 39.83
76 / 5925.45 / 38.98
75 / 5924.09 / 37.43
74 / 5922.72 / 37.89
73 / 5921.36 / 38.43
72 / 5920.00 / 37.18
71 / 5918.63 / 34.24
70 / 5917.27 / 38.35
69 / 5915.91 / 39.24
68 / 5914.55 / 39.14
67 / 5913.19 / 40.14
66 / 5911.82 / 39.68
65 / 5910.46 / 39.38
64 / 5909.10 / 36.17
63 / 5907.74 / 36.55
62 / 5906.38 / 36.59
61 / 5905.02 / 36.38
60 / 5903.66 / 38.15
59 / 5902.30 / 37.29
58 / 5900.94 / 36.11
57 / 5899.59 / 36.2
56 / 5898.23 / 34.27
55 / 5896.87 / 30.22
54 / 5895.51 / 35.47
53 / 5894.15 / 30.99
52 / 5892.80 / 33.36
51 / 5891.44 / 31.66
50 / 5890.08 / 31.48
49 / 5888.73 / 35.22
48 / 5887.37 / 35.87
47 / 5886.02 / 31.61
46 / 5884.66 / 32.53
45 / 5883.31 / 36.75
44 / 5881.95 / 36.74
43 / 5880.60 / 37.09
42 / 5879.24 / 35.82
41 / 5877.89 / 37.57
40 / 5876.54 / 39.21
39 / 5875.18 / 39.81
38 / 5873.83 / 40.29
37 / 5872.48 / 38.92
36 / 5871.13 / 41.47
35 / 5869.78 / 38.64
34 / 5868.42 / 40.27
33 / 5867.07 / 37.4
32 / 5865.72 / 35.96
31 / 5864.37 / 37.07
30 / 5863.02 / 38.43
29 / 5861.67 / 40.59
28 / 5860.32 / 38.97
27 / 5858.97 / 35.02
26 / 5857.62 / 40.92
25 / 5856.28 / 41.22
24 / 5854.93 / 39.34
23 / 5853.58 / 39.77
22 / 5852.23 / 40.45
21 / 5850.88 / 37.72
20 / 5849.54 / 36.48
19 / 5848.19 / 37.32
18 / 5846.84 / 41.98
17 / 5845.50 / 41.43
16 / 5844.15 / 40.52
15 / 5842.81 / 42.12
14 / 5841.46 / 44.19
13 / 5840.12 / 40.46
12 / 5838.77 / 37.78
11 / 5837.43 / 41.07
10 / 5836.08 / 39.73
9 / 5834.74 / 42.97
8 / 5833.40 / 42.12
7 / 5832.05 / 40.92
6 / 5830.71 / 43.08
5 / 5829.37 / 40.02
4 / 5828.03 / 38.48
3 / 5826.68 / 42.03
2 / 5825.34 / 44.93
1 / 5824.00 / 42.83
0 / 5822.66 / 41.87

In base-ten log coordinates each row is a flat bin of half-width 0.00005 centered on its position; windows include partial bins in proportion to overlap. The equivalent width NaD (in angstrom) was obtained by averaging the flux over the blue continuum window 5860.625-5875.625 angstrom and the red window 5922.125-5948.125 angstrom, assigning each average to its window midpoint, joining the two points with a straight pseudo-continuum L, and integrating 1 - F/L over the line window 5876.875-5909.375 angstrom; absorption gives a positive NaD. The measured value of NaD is 3.05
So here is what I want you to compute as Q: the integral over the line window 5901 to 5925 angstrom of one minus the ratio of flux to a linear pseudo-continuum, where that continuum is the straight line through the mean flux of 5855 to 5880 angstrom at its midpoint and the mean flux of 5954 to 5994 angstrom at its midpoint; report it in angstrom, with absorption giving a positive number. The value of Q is 0.6 angstrom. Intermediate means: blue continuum 38.8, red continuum 38.8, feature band 37.7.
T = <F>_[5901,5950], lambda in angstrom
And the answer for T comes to 38.1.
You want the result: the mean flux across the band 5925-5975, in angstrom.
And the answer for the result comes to 39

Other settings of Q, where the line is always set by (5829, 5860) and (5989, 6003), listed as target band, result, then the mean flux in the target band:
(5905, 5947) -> 1.6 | 37.9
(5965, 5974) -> -0.2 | 39.9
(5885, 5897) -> 2.0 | 33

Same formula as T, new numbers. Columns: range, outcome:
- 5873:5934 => 36.6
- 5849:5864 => 39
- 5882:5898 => 33.4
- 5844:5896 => 37.4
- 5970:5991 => 38.8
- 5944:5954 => 40.6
